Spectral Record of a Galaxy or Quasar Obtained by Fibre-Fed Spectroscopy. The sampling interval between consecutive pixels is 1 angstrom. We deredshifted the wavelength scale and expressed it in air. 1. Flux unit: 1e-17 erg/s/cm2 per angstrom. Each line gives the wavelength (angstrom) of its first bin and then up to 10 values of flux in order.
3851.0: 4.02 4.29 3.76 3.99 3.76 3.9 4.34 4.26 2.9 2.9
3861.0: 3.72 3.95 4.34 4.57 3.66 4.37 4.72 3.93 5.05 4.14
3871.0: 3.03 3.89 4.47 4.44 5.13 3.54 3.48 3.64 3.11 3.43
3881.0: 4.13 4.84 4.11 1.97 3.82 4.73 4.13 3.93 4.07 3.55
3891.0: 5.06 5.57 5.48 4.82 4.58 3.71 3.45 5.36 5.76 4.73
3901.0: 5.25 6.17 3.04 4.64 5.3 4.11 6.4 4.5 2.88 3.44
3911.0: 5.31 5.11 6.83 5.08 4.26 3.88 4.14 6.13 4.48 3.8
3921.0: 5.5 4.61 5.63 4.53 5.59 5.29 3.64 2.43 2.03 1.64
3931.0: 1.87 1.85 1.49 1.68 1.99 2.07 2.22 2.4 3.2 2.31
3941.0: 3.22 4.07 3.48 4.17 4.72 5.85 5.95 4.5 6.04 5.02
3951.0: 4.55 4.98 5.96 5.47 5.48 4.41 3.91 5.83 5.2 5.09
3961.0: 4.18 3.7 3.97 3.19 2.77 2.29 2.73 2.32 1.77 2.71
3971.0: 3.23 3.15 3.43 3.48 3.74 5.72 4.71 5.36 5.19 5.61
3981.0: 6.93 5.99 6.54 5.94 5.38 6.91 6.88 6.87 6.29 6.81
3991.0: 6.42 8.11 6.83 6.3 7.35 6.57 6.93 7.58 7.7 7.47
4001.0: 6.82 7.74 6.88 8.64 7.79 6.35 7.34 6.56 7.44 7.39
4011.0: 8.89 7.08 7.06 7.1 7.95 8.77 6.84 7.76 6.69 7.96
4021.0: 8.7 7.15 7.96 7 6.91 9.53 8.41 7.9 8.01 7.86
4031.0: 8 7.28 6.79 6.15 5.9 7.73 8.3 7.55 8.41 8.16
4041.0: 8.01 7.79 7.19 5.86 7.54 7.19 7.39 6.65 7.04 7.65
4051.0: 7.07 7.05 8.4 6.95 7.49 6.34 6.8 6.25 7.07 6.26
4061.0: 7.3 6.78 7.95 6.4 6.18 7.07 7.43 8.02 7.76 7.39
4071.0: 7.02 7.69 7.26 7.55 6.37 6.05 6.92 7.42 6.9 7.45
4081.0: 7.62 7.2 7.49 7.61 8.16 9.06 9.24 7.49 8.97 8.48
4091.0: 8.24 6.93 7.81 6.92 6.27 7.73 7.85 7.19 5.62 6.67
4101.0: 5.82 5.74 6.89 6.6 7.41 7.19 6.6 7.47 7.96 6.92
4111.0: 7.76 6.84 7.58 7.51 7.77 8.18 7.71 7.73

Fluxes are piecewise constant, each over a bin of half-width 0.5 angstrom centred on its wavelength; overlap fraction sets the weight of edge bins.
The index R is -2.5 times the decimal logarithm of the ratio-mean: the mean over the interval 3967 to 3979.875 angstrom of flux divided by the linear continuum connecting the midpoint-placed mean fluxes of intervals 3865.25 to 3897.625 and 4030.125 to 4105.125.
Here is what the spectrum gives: 0.45 mag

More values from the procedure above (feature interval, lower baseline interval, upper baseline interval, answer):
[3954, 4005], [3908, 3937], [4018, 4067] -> 0.03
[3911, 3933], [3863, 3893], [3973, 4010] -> 0.20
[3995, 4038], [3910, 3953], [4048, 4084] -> -0.25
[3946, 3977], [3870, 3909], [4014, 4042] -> 0.39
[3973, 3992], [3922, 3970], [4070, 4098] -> -0.21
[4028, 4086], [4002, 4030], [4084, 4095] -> 0.08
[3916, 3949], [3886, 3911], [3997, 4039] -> 0.42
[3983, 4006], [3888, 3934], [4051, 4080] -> -0.20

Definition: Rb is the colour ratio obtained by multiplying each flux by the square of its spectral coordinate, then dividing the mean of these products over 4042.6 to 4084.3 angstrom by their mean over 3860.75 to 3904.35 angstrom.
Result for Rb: 1.83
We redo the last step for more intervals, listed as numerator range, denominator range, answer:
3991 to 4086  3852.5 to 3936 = 1.92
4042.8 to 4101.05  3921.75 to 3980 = 2.01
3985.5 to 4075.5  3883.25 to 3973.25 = 1.88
